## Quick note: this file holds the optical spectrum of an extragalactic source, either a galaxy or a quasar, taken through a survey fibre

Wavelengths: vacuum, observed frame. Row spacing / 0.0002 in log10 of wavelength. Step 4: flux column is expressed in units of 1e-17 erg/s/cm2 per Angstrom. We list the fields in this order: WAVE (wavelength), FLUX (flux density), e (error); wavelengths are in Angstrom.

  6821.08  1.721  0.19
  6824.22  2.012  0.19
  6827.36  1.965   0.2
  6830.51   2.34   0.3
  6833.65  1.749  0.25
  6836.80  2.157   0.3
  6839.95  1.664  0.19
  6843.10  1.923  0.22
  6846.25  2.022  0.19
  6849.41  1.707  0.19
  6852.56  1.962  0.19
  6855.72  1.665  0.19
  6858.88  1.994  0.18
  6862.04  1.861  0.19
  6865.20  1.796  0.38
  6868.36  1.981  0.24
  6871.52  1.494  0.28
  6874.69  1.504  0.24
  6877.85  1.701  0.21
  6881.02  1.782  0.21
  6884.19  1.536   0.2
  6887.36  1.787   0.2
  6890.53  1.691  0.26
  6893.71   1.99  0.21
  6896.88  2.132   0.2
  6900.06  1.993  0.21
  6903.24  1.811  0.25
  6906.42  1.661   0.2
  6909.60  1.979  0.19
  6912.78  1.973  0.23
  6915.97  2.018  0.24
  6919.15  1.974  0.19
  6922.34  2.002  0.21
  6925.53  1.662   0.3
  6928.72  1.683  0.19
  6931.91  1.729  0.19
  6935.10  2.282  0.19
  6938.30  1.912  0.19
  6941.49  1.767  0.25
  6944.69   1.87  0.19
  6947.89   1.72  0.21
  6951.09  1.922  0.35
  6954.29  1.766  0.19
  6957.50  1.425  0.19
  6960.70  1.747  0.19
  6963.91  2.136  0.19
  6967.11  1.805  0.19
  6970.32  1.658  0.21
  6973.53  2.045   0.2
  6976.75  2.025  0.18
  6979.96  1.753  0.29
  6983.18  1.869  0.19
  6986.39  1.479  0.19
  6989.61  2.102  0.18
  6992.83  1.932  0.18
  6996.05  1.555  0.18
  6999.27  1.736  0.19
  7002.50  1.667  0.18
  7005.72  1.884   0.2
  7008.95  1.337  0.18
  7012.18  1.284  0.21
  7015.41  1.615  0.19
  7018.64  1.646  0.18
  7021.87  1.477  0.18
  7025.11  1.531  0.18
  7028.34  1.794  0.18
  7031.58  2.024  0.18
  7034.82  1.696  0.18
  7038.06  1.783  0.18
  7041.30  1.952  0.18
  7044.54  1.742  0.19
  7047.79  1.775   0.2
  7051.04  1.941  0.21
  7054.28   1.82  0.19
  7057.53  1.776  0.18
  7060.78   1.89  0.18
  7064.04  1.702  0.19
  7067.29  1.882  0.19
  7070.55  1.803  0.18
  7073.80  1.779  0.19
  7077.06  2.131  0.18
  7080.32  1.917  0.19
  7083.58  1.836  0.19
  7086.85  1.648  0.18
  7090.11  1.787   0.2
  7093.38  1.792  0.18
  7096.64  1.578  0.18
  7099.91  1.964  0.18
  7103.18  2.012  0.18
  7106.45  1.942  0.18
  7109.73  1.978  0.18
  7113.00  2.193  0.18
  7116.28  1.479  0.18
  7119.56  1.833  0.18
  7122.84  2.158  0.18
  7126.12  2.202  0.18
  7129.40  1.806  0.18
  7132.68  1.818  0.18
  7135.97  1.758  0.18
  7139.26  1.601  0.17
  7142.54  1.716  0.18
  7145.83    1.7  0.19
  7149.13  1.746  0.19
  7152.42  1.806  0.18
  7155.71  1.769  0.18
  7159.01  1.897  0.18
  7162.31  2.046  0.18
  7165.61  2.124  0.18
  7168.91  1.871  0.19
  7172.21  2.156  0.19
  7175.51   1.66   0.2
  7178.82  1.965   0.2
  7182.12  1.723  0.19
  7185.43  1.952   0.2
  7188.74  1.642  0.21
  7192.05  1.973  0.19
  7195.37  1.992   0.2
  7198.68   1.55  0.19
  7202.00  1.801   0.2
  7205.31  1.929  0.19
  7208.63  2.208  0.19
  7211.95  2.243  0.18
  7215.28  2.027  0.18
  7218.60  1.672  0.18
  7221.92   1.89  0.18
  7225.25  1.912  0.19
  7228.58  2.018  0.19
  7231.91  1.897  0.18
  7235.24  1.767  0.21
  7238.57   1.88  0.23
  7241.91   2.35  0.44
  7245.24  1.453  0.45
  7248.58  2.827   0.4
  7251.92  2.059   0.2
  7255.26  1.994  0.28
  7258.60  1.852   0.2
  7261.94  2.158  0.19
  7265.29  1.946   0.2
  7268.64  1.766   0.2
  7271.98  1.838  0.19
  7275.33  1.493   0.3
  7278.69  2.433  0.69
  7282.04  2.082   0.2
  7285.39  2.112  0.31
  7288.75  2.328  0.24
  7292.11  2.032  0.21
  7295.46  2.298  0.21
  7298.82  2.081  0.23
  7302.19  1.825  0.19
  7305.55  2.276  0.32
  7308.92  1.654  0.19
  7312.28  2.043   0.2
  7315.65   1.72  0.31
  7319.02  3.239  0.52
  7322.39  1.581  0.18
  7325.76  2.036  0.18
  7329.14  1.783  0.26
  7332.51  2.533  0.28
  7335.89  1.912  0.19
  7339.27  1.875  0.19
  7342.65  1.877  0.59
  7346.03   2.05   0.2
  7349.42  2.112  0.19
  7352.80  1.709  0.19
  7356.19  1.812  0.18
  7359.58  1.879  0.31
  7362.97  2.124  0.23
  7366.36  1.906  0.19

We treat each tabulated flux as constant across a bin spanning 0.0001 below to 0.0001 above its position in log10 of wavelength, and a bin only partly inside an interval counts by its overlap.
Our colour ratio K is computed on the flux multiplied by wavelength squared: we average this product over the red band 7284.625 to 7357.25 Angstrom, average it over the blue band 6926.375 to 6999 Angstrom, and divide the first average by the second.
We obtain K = 1.24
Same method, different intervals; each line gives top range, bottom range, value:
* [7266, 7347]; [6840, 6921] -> 1.25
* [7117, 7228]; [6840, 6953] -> 1.11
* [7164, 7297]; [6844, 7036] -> 1.19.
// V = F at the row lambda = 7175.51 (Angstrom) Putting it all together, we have 1.66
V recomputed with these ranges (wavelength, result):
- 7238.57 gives 1.88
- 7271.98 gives 1.838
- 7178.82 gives 1.965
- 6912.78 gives 1.973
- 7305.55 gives 2.276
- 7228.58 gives 2.018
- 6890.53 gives 1.691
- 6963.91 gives 2.136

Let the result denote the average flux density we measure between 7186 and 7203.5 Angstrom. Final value 1.8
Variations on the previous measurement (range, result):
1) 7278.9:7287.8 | 2.17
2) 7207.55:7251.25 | 2.01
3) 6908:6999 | 1.85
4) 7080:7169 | 1.86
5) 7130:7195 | 1.84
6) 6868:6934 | 1.81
